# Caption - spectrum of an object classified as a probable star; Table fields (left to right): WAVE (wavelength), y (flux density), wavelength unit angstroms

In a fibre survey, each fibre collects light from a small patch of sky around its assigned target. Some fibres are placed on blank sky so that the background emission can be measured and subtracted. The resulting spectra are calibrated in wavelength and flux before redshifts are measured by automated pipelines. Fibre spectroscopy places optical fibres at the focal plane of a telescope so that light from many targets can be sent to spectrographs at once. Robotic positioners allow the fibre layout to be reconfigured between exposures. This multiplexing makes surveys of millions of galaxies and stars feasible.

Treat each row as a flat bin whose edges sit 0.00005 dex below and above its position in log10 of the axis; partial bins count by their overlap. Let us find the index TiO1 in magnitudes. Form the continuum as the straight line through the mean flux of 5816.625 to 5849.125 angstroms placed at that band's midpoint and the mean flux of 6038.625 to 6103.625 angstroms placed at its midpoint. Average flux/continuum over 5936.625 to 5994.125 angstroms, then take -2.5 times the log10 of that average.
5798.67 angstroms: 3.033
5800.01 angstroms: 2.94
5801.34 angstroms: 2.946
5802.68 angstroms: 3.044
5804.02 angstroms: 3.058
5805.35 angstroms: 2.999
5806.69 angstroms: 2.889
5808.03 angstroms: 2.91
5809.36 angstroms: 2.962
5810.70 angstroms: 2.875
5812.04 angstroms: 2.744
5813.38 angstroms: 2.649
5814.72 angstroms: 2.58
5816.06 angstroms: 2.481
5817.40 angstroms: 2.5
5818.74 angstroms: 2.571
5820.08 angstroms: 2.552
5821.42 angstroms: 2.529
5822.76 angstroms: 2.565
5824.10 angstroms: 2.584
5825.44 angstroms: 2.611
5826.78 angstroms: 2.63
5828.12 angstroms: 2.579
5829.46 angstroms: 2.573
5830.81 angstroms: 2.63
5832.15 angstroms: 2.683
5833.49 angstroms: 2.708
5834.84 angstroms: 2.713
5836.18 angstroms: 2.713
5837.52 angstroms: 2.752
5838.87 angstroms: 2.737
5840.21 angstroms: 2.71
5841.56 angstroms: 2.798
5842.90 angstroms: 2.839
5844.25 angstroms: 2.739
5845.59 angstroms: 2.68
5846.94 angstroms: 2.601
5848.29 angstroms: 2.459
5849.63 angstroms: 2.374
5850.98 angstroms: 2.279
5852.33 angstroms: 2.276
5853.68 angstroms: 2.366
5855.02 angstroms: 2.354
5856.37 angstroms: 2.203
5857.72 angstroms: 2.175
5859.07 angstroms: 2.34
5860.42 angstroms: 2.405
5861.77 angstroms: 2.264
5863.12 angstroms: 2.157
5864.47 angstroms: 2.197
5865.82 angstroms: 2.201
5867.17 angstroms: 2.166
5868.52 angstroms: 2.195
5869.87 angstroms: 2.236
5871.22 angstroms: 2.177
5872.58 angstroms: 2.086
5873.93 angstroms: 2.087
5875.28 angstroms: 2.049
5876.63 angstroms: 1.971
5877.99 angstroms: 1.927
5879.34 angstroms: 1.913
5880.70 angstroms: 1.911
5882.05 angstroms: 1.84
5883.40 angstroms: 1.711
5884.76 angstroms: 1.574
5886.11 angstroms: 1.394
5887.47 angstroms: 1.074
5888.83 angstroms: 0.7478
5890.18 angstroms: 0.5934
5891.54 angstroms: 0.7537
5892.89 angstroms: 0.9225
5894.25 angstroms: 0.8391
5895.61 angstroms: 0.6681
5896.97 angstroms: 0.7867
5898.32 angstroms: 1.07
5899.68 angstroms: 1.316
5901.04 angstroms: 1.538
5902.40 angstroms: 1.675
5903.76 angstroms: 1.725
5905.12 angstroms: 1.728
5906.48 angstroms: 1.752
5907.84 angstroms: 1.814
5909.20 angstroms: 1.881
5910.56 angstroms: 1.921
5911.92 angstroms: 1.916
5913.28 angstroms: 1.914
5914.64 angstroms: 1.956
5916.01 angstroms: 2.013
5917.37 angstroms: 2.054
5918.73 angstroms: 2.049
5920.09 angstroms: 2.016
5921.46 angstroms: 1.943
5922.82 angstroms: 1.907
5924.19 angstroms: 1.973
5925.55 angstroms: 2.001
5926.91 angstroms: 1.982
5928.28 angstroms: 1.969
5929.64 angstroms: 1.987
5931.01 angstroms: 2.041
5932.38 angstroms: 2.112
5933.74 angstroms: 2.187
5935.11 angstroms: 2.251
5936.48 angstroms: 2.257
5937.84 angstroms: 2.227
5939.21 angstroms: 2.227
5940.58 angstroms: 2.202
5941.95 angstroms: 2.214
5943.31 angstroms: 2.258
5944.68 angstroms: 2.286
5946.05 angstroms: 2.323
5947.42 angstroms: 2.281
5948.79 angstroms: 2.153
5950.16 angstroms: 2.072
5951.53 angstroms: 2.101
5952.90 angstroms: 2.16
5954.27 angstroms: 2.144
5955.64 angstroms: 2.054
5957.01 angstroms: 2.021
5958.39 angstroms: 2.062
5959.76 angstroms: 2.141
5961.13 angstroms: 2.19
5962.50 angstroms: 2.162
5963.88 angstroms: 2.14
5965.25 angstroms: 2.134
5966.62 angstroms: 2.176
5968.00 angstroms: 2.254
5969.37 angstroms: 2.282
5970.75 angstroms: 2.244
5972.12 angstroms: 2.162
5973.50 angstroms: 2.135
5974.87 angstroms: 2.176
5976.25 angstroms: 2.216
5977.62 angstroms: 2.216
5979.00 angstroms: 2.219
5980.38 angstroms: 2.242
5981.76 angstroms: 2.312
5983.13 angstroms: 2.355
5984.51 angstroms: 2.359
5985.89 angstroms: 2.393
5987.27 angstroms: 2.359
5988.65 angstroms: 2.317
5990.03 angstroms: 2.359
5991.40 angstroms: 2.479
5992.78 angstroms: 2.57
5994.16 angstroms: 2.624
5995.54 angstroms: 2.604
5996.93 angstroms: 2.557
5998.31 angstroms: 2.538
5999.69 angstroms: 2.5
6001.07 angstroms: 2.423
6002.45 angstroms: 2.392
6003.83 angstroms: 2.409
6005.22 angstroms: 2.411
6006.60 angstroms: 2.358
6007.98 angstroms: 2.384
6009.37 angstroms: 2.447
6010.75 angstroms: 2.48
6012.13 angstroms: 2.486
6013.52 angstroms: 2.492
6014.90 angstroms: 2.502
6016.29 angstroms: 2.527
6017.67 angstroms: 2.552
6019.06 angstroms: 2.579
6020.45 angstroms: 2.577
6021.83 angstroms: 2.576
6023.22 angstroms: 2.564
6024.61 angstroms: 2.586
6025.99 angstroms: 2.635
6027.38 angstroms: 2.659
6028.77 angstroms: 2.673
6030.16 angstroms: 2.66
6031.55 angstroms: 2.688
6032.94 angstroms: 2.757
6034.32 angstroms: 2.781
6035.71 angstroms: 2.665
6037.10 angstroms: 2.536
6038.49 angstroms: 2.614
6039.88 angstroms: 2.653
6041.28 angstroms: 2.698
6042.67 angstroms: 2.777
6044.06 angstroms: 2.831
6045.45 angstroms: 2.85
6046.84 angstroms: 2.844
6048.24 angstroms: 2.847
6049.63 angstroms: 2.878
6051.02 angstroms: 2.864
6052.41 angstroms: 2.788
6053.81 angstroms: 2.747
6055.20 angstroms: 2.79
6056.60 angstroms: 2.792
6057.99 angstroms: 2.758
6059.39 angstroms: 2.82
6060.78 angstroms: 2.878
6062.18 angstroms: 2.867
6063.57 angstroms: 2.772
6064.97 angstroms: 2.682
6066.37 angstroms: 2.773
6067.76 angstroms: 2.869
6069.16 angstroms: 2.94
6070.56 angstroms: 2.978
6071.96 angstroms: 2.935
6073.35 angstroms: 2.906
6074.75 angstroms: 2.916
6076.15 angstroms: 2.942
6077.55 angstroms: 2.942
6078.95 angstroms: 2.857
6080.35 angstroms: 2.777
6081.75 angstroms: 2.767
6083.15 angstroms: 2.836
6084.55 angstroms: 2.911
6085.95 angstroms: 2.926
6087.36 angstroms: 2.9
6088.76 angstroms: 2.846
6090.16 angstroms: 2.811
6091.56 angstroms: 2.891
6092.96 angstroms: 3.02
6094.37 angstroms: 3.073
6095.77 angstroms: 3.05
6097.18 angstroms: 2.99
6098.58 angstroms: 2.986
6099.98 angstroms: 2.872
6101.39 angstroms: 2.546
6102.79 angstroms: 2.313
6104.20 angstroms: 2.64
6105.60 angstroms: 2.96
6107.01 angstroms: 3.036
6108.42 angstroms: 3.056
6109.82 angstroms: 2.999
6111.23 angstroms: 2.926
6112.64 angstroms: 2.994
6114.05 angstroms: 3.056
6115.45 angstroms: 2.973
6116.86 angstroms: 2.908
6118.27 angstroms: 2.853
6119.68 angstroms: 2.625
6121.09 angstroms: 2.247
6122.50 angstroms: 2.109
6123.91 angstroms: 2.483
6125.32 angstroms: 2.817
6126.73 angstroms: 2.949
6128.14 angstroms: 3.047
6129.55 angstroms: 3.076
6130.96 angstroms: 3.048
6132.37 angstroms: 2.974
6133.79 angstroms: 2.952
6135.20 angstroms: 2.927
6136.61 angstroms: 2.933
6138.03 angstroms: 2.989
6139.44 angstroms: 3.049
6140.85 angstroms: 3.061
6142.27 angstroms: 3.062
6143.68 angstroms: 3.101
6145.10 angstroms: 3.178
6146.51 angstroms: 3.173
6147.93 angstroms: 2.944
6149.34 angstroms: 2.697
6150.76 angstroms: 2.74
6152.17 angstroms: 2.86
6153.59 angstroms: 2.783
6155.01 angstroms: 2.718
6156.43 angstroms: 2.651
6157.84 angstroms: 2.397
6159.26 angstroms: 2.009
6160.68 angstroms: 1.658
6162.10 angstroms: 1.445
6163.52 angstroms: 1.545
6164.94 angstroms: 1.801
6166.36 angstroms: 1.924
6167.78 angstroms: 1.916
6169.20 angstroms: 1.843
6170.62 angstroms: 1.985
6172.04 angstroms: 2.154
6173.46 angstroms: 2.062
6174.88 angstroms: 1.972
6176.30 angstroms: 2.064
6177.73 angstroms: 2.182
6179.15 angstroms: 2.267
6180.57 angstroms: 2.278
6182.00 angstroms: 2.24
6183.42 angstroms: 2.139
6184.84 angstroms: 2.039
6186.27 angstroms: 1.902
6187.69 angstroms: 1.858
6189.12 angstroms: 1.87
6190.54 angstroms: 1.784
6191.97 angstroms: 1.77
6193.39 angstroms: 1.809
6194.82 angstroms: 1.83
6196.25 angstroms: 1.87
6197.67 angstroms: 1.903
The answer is 0.23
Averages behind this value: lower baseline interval 2.64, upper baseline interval 2.84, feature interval 2.23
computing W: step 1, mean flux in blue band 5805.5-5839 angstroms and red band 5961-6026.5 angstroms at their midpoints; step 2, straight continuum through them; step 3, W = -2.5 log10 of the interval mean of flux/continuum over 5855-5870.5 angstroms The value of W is 0.166 mag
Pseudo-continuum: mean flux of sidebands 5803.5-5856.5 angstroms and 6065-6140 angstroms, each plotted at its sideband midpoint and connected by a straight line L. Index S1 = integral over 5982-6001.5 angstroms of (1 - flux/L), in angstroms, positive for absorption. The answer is 2.24 angstroms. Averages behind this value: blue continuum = 2.64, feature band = 2.46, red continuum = 2.87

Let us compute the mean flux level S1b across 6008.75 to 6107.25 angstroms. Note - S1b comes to 2.77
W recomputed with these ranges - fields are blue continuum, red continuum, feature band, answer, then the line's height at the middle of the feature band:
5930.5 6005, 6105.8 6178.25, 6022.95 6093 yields -0.147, 2.44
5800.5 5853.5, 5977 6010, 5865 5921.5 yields 0.470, 2.57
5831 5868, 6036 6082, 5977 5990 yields 0.167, 2.69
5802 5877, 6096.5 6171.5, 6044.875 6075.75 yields -0.082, 2.64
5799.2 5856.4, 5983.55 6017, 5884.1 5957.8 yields 0.378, 2.55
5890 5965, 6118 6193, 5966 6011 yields -0.164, 2.03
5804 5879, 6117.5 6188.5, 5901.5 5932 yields 0.283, 2.49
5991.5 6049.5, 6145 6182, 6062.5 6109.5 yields -0.176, 2.44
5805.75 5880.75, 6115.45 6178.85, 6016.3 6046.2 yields -0.061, 2.52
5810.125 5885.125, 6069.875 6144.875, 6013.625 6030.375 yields 0.057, 2.73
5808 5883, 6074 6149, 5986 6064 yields 0.051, 2.74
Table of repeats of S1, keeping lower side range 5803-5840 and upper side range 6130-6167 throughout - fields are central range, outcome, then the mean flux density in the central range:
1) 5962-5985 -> 3.88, 2.22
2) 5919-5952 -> 6.85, 2.12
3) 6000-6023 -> 1.63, 2.48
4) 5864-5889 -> 7.47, 1.89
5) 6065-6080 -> -1.34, 2.89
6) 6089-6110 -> -1.81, 2.88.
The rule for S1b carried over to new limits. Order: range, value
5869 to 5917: 1.59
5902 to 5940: 1.98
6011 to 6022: 2.53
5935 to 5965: 2.18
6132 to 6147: 3.04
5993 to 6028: 2.51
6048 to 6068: 2.81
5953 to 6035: 2.39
